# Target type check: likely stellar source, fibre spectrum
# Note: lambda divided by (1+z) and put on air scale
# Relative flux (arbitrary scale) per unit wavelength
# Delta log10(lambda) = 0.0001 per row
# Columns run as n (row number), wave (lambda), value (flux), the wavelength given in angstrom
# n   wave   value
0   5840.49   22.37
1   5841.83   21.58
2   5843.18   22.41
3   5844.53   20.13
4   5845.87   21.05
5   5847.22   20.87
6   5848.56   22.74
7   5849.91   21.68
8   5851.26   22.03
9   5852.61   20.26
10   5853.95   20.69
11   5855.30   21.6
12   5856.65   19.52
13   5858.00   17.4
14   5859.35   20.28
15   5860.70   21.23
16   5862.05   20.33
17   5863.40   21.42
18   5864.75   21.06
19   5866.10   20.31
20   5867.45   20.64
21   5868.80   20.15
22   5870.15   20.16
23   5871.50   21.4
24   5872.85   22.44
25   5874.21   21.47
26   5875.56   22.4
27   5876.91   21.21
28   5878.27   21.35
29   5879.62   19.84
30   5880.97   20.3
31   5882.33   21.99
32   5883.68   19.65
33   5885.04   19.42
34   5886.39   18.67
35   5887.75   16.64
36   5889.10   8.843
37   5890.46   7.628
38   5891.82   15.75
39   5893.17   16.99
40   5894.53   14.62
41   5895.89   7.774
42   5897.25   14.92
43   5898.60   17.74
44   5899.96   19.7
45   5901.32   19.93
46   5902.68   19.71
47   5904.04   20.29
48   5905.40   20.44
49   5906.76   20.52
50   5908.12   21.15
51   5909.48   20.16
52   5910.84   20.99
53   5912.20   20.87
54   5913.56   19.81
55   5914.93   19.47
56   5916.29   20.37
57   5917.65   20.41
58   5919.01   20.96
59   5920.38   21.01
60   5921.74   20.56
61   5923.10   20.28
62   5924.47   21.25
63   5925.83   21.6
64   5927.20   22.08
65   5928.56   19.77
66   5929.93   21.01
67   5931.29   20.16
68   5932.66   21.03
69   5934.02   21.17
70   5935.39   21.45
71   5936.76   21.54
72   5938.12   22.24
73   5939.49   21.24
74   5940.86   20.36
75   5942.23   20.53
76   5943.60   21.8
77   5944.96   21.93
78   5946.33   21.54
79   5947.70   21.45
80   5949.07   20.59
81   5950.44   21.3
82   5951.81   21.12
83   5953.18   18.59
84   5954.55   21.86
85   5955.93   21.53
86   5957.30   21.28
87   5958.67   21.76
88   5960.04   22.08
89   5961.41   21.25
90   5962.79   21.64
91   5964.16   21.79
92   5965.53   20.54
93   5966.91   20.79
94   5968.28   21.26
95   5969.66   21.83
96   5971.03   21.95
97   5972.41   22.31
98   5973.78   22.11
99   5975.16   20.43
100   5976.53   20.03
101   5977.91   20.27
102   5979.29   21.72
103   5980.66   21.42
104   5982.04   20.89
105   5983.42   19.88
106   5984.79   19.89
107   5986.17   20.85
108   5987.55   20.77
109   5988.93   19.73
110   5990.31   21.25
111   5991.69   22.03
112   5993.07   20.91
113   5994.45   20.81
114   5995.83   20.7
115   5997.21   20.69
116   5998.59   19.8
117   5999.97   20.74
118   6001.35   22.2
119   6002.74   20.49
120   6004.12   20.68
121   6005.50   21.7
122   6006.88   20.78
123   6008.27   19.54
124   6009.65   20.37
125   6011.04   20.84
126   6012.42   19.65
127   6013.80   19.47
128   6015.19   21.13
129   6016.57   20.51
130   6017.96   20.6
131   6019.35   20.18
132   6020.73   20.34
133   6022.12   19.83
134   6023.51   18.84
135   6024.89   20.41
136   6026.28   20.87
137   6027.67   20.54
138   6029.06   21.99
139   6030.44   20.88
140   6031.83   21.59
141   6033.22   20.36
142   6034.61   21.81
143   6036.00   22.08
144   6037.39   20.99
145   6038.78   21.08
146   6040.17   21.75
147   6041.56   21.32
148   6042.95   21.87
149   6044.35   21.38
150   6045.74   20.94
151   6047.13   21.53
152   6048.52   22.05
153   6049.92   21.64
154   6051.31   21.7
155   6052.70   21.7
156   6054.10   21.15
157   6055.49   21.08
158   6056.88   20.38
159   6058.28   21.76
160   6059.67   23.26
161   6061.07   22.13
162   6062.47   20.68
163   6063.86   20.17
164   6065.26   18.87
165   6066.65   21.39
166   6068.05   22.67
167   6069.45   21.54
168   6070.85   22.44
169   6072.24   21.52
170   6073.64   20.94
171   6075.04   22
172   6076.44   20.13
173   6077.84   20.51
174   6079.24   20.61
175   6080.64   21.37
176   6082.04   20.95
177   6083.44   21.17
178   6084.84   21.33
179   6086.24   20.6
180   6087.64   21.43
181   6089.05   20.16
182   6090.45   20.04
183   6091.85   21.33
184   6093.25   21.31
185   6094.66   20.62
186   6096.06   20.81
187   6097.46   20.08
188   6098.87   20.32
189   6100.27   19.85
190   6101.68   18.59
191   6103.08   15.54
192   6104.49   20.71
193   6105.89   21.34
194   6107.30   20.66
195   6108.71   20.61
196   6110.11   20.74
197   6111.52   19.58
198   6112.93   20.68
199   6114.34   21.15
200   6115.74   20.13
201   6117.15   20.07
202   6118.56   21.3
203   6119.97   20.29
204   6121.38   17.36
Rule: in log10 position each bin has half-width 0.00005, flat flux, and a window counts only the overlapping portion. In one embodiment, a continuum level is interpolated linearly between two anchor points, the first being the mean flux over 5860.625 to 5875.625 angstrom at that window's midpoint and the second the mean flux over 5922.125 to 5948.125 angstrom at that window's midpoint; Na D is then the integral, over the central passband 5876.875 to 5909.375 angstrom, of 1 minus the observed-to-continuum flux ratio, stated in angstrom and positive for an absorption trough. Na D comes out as 5.2 angstrom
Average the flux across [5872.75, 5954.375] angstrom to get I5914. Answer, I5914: 19.7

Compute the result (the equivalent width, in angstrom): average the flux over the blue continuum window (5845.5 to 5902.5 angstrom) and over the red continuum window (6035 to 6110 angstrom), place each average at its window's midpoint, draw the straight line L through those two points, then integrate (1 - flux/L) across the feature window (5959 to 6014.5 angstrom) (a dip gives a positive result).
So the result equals -2.0 angstrom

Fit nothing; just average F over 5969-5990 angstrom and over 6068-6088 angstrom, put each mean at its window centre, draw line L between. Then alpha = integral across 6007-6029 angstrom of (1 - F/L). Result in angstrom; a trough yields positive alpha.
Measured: 0.82 angstrom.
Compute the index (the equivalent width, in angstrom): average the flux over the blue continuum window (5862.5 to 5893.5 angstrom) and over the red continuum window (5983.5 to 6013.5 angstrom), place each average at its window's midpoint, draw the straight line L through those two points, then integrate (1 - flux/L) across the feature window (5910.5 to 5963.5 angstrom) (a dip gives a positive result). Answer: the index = -3.0 angstrom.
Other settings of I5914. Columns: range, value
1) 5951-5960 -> 21.1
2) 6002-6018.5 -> 20.5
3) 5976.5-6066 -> 20.9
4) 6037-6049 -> 21.4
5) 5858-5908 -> 18.8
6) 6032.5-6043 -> 21.4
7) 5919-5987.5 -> 21.1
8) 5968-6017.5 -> 20.8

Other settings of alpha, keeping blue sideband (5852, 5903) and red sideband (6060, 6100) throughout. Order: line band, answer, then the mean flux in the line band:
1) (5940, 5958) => -1.4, 21.1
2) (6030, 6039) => -0.3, 21.3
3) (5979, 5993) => -0.6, 20.8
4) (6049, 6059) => -0.3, 21.4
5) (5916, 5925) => -0.7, 20.7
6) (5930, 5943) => -1.1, 21.1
